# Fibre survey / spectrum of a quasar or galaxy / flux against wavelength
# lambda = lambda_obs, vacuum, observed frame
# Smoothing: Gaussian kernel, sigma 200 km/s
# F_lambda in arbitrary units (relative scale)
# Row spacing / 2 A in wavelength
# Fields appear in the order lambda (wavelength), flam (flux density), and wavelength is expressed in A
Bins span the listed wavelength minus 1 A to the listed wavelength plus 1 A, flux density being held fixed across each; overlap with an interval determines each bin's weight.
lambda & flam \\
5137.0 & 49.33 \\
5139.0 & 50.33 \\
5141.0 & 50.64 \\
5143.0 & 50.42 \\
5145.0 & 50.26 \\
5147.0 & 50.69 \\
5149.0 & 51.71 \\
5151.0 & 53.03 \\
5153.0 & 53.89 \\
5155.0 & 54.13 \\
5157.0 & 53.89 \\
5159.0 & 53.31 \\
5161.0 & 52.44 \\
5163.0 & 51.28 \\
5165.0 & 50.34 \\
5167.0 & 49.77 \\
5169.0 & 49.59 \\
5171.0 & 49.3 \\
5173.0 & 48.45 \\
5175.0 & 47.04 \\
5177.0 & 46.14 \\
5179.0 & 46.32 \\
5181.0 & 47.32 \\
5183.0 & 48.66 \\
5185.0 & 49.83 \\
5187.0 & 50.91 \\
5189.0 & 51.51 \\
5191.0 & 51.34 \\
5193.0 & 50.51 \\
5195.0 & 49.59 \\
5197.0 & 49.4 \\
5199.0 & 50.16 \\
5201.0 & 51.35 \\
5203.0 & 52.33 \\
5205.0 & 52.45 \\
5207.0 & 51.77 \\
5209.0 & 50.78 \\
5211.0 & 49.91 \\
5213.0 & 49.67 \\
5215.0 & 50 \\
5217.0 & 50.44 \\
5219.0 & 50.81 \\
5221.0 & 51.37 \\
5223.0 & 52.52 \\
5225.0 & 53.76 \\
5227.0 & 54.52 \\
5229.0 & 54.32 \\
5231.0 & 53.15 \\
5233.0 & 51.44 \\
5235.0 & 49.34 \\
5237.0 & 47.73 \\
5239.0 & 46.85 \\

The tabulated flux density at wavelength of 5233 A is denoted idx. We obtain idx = 51.44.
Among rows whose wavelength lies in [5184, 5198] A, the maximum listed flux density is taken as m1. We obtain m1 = 51.51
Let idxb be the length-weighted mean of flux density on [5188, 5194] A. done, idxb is 51.1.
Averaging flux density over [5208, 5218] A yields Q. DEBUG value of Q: 50.2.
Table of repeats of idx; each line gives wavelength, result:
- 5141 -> 50.64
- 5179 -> 46.32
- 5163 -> 51.28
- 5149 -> 51.71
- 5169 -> 49.59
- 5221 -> 51.37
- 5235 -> 49.34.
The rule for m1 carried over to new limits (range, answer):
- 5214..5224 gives 52.52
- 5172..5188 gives 50.91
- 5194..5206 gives 52.45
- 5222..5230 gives 54.52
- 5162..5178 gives 51.28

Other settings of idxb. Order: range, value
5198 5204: 51.3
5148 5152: 52.4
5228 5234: 53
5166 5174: 49.3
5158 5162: 52.9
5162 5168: 50.5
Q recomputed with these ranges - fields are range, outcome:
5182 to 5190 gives 50.2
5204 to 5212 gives 51.2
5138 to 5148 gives 50.5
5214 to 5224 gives 51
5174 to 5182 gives 46.7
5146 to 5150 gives 51.2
